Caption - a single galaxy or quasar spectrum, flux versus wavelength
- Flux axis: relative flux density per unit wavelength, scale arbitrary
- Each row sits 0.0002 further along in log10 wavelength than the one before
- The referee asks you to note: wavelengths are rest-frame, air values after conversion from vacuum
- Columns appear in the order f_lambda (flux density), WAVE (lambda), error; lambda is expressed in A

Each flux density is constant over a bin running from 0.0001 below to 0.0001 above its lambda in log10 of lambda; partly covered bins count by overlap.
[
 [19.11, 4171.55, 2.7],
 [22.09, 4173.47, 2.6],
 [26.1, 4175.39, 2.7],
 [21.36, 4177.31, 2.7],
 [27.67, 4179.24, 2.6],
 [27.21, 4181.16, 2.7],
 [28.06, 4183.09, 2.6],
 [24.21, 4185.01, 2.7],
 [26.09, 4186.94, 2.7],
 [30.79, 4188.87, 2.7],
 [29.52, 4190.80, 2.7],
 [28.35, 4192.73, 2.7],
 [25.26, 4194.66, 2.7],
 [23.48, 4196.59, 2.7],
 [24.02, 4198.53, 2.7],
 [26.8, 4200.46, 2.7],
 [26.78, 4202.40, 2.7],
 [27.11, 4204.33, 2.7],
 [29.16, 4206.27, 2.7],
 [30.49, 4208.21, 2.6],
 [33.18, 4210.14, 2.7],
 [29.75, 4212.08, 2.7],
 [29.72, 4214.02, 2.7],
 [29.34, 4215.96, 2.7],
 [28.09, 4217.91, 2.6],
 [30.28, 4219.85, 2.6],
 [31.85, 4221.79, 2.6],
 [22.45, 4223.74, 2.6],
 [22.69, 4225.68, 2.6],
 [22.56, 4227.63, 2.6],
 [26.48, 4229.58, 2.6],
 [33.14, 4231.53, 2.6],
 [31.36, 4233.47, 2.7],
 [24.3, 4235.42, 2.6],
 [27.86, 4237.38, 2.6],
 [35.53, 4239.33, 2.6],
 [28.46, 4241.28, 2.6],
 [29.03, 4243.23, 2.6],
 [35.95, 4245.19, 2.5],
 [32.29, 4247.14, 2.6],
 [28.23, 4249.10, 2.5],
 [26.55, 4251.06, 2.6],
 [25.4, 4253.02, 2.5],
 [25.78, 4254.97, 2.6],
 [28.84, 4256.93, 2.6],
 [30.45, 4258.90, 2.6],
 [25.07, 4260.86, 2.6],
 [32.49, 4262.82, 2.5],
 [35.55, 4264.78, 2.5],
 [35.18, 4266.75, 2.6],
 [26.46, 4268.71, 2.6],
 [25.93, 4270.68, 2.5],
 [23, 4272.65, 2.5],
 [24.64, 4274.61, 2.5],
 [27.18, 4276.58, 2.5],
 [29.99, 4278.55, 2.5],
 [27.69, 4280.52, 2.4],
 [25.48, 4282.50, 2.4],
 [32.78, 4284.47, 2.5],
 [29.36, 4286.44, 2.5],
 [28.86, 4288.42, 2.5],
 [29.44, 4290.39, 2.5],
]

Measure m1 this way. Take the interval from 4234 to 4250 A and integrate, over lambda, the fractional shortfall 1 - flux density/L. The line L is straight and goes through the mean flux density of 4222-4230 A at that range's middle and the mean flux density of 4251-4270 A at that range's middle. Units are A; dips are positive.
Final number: -2.26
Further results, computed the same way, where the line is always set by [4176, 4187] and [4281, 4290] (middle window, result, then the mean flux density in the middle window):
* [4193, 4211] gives -0.65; 27.4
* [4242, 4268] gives -1.78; 30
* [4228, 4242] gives -0.94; 29.3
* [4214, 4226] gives -0.41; 27.9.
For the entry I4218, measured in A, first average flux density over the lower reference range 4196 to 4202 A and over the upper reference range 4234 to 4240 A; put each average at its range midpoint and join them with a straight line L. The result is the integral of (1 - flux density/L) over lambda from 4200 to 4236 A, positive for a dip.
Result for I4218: -1.7 A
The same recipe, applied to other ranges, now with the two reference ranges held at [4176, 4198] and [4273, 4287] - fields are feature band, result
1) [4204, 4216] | -1.4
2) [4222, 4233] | 0.4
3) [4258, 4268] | -1.4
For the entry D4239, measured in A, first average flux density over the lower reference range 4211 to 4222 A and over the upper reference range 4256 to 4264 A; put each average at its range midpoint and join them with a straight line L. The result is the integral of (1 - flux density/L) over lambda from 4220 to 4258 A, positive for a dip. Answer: 1.5 A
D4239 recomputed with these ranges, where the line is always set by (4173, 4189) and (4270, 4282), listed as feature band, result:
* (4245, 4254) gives -1.00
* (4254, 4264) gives -0.91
